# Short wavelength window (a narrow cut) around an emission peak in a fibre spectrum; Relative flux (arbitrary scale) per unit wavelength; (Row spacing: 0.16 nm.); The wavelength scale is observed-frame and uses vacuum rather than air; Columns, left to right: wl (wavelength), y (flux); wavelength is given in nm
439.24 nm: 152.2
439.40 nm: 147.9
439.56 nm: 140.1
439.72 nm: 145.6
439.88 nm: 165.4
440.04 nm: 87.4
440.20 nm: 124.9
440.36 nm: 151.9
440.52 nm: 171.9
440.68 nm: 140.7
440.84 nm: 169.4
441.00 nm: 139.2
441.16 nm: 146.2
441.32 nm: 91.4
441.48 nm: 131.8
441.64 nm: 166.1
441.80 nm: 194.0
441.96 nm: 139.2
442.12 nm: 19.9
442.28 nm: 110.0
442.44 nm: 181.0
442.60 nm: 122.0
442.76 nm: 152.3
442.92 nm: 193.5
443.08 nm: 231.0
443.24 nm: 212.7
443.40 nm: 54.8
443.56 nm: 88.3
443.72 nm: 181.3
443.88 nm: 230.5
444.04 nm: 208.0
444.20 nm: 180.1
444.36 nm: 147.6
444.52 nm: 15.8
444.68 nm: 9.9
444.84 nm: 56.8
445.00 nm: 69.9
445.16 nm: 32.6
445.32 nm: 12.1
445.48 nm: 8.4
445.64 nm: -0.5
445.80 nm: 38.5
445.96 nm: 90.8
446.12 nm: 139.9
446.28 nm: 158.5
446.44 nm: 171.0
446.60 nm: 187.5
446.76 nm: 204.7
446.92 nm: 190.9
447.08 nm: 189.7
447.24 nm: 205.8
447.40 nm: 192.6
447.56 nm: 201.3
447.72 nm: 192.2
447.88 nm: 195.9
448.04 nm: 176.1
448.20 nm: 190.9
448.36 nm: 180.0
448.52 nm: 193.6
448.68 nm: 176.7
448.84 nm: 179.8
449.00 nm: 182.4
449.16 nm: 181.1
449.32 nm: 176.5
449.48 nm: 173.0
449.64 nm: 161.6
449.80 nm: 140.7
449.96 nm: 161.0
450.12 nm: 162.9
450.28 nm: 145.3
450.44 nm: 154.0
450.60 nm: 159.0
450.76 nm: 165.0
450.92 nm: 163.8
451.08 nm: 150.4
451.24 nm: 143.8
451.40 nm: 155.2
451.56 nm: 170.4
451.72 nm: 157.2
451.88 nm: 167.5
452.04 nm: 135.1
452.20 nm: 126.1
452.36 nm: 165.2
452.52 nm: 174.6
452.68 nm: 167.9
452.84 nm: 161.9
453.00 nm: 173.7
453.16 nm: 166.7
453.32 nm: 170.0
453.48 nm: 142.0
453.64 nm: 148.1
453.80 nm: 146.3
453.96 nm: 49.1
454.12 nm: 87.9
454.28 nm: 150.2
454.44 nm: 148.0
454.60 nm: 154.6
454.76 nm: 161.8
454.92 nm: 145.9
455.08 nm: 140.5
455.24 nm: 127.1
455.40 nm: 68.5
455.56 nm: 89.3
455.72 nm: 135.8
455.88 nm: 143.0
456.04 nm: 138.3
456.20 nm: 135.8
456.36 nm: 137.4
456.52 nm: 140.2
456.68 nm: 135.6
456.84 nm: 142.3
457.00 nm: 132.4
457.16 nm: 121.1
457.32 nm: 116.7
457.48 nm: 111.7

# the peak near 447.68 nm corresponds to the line Ly-alpha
